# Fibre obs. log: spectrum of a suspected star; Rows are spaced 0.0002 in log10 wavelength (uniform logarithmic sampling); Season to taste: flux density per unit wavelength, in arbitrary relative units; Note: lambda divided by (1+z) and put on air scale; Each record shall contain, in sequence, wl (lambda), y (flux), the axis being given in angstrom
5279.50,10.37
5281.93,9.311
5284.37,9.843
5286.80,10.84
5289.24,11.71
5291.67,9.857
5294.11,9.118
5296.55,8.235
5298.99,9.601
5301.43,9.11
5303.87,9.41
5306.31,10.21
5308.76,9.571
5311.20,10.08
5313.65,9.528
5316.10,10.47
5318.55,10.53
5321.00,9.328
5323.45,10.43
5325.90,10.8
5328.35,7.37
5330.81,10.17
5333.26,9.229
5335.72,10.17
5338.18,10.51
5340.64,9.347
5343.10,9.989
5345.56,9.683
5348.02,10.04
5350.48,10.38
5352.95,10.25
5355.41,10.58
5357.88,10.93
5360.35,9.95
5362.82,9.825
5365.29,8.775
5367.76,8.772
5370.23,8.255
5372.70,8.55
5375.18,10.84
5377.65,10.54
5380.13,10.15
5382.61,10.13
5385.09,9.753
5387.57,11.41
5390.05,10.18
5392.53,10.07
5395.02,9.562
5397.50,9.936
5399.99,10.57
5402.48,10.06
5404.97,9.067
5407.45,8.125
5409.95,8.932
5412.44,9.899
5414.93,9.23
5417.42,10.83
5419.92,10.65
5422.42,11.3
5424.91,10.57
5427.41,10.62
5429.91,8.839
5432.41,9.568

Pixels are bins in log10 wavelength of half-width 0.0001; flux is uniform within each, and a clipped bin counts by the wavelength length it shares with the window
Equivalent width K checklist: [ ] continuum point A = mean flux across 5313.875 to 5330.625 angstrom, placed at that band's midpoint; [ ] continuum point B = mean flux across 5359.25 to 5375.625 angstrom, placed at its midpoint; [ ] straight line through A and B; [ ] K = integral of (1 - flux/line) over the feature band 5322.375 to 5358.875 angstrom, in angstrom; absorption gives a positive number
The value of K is -1.61 angstrom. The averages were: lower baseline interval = 9.82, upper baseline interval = 9.2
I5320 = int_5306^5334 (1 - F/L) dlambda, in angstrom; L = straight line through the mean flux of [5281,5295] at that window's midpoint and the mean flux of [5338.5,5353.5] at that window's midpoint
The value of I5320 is 0.68 angstrom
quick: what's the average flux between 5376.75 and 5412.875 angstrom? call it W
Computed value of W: 9.88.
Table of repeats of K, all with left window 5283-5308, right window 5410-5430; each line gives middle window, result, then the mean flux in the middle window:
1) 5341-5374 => 1.1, 9.68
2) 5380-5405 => 0.0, 10.1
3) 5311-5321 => -0.2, 10.1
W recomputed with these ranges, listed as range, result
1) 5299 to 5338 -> 9.78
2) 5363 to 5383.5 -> 9.51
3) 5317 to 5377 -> 9.79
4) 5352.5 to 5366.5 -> 10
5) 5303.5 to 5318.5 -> 9.95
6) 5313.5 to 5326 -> 10.2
